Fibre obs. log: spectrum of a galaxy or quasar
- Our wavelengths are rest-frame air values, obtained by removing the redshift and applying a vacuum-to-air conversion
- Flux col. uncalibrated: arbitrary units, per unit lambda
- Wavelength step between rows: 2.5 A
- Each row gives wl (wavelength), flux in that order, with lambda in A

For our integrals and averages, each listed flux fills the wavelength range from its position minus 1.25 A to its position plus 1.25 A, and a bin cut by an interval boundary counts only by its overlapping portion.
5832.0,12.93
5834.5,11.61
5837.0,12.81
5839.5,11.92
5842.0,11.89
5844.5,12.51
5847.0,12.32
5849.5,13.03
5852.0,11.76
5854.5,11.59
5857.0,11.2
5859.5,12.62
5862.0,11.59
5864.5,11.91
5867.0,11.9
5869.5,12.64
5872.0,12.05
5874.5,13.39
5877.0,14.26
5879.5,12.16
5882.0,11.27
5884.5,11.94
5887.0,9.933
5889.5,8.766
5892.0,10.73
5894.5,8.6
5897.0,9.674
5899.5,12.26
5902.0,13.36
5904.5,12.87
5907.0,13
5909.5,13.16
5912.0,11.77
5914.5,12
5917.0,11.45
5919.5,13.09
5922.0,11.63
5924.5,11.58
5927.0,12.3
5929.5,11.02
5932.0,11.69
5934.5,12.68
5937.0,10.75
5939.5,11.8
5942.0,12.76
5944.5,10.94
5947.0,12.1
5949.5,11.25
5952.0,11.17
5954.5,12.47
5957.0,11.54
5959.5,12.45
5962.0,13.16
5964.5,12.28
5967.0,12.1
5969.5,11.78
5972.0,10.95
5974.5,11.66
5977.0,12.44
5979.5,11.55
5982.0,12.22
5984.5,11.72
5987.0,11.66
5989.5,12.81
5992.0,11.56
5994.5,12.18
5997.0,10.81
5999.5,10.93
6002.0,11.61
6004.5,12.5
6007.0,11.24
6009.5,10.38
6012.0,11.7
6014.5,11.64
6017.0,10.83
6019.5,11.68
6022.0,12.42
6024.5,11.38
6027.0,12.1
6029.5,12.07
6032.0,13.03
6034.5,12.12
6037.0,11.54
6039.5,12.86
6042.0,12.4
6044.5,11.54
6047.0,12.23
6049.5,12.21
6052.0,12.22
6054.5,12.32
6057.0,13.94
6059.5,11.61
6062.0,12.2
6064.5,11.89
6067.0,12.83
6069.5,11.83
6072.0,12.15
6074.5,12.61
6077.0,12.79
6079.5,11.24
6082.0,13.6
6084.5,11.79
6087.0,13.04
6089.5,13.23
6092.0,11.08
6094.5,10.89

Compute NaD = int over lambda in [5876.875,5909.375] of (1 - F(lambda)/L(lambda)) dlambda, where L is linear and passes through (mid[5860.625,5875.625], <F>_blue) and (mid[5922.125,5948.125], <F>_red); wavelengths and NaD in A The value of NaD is 1.74 A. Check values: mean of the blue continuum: 12.2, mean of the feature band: 11.4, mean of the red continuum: 11.8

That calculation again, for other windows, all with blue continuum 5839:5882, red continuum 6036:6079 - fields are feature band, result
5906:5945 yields 0.9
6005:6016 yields 0.9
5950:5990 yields 1.0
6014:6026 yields 0.7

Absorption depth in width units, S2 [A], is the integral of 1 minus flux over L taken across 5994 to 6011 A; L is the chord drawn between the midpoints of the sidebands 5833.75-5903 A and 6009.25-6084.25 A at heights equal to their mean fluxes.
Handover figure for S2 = 1.0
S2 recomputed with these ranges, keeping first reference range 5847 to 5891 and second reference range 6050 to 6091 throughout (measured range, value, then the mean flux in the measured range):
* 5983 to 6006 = 0.9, 11.8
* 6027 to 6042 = 0.0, 12.3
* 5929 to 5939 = 0.4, 11.6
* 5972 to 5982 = 0.3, 11.8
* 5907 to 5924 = -0.3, 12.2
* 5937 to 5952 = 0.6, 11.6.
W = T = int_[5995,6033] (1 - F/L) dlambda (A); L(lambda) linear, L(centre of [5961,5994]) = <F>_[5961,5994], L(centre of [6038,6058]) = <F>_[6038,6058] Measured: 1.9 A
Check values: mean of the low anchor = 12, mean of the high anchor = 12.4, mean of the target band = 11.6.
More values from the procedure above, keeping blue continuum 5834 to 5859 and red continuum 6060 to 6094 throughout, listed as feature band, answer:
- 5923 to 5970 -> 1.1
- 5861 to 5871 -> 0.1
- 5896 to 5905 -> 0.1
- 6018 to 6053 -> 0.4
